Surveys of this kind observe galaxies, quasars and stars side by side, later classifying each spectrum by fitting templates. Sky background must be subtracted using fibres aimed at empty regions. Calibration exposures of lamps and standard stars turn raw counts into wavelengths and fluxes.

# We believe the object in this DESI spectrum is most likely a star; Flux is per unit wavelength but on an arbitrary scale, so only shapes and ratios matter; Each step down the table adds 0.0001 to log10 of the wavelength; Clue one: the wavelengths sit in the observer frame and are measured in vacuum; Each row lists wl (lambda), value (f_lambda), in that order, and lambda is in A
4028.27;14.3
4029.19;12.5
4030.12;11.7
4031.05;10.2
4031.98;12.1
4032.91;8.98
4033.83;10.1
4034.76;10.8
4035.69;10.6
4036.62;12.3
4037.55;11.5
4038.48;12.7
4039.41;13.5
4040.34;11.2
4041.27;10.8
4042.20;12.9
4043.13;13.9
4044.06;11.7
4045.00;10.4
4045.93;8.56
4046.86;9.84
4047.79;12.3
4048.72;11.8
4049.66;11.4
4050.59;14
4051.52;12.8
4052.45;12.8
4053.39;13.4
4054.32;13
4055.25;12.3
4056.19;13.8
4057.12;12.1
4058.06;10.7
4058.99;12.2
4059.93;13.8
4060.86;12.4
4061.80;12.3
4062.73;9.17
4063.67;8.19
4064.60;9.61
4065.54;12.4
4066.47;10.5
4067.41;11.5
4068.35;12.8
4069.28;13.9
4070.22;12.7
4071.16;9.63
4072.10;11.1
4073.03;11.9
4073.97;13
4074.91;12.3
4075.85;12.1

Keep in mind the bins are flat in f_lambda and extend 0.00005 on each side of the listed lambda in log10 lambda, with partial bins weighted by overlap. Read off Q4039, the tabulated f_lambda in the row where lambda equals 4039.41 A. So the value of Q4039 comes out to 13.5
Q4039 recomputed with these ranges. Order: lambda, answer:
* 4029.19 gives 12.5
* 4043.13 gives 13.9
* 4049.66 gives 11.4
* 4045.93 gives 8.56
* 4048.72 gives 11.8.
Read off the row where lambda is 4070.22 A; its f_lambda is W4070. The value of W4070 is 12.7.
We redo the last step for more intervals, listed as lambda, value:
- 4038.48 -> 12.7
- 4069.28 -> 13.9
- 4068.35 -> 12.8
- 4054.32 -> 13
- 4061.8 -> 12.3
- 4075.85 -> 12.1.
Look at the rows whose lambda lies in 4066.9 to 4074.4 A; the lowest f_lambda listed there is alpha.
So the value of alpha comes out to 9.63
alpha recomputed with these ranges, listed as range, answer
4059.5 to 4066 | 8.19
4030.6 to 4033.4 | 8.98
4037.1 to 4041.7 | 10.8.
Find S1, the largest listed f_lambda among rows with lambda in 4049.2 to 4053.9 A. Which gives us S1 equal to 14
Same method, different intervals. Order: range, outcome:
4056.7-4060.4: 13.8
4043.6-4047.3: 11.7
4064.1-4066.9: 12.4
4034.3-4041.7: 13.5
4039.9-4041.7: 11.2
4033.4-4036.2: 10.8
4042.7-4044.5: 13.9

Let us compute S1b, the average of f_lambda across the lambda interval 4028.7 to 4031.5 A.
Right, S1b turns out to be 11.5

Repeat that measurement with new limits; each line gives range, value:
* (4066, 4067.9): 11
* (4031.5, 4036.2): 10.5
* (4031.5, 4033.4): 10.6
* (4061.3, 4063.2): 10.7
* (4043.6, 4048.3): 10.6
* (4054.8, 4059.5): 12.2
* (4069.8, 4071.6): 11.1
